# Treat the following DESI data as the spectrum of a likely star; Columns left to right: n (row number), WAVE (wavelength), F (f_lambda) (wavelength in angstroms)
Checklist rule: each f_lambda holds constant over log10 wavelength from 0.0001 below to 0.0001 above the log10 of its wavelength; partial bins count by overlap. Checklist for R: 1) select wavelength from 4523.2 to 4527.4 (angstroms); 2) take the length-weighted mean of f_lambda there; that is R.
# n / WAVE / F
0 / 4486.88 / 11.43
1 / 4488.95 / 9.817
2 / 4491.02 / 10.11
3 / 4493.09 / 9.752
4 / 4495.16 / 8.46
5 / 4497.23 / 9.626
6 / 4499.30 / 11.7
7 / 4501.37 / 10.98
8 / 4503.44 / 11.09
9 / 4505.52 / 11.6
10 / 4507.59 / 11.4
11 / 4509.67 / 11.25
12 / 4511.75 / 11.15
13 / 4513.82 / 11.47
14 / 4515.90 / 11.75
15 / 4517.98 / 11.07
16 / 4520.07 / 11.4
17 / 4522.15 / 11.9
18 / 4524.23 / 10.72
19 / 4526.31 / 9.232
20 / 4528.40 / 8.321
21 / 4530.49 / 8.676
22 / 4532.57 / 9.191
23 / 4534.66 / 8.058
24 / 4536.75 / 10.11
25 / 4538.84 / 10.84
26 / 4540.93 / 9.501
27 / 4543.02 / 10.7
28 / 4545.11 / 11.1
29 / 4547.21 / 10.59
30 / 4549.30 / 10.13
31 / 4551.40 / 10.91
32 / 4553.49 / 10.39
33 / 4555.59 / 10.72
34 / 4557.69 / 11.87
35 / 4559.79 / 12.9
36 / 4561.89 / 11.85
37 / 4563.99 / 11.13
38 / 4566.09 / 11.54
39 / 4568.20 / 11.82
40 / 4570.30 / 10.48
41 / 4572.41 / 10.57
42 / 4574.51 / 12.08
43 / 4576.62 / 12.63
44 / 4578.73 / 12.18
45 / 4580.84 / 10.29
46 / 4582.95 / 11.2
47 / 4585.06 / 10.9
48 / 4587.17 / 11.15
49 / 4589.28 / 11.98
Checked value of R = 9.95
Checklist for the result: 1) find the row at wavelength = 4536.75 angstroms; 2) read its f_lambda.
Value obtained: 10.11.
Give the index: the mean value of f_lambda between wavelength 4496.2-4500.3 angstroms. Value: 10.7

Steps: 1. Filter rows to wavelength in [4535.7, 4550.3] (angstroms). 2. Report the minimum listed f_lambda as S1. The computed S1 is 9.501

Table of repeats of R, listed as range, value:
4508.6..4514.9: 11.3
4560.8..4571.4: 11.4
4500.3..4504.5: 11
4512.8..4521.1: 11.4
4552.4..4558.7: 11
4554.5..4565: 11.7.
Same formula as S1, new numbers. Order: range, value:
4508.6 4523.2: 11.07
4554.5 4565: 10.72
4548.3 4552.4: 10.13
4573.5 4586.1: 10.29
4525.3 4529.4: 8.321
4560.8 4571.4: 10.48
